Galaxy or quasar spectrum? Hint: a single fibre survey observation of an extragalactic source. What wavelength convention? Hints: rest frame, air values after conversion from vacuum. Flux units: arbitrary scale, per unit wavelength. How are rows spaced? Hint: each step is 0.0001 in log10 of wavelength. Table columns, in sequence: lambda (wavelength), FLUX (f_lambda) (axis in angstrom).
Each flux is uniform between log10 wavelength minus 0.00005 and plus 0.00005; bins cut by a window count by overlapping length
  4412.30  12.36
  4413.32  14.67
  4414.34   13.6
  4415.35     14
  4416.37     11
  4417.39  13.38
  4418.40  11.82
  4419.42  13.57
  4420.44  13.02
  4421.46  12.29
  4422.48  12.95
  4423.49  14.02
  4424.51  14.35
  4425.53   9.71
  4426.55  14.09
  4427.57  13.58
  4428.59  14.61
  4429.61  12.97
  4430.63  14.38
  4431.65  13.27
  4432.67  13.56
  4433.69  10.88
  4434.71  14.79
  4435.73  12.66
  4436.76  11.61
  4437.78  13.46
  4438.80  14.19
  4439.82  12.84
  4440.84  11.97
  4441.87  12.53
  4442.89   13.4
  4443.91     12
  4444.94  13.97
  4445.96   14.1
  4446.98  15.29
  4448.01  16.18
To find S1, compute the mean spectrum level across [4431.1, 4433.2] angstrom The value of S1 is 13.4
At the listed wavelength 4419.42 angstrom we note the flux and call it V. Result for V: 13.57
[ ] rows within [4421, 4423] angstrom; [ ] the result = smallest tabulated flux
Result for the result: 12.29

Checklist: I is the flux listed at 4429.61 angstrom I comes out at 12.97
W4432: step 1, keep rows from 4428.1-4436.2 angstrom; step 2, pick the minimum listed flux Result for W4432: 10.88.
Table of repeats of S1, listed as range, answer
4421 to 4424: 13.1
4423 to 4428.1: 13.1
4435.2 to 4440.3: 13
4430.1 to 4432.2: 13.8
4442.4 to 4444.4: 12.7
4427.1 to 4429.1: 14.1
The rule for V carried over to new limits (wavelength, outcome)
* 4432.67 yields 13.56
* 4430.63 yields 14.38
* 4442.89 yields 13.4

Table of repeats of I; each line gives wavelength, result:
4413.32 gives 14.67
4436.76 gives 11.61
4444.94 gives 13.97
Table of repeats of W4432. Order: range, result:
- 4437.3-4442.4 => 11.97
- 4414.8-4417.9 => 11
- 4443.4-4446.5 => 12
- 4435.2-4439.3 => 11.61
